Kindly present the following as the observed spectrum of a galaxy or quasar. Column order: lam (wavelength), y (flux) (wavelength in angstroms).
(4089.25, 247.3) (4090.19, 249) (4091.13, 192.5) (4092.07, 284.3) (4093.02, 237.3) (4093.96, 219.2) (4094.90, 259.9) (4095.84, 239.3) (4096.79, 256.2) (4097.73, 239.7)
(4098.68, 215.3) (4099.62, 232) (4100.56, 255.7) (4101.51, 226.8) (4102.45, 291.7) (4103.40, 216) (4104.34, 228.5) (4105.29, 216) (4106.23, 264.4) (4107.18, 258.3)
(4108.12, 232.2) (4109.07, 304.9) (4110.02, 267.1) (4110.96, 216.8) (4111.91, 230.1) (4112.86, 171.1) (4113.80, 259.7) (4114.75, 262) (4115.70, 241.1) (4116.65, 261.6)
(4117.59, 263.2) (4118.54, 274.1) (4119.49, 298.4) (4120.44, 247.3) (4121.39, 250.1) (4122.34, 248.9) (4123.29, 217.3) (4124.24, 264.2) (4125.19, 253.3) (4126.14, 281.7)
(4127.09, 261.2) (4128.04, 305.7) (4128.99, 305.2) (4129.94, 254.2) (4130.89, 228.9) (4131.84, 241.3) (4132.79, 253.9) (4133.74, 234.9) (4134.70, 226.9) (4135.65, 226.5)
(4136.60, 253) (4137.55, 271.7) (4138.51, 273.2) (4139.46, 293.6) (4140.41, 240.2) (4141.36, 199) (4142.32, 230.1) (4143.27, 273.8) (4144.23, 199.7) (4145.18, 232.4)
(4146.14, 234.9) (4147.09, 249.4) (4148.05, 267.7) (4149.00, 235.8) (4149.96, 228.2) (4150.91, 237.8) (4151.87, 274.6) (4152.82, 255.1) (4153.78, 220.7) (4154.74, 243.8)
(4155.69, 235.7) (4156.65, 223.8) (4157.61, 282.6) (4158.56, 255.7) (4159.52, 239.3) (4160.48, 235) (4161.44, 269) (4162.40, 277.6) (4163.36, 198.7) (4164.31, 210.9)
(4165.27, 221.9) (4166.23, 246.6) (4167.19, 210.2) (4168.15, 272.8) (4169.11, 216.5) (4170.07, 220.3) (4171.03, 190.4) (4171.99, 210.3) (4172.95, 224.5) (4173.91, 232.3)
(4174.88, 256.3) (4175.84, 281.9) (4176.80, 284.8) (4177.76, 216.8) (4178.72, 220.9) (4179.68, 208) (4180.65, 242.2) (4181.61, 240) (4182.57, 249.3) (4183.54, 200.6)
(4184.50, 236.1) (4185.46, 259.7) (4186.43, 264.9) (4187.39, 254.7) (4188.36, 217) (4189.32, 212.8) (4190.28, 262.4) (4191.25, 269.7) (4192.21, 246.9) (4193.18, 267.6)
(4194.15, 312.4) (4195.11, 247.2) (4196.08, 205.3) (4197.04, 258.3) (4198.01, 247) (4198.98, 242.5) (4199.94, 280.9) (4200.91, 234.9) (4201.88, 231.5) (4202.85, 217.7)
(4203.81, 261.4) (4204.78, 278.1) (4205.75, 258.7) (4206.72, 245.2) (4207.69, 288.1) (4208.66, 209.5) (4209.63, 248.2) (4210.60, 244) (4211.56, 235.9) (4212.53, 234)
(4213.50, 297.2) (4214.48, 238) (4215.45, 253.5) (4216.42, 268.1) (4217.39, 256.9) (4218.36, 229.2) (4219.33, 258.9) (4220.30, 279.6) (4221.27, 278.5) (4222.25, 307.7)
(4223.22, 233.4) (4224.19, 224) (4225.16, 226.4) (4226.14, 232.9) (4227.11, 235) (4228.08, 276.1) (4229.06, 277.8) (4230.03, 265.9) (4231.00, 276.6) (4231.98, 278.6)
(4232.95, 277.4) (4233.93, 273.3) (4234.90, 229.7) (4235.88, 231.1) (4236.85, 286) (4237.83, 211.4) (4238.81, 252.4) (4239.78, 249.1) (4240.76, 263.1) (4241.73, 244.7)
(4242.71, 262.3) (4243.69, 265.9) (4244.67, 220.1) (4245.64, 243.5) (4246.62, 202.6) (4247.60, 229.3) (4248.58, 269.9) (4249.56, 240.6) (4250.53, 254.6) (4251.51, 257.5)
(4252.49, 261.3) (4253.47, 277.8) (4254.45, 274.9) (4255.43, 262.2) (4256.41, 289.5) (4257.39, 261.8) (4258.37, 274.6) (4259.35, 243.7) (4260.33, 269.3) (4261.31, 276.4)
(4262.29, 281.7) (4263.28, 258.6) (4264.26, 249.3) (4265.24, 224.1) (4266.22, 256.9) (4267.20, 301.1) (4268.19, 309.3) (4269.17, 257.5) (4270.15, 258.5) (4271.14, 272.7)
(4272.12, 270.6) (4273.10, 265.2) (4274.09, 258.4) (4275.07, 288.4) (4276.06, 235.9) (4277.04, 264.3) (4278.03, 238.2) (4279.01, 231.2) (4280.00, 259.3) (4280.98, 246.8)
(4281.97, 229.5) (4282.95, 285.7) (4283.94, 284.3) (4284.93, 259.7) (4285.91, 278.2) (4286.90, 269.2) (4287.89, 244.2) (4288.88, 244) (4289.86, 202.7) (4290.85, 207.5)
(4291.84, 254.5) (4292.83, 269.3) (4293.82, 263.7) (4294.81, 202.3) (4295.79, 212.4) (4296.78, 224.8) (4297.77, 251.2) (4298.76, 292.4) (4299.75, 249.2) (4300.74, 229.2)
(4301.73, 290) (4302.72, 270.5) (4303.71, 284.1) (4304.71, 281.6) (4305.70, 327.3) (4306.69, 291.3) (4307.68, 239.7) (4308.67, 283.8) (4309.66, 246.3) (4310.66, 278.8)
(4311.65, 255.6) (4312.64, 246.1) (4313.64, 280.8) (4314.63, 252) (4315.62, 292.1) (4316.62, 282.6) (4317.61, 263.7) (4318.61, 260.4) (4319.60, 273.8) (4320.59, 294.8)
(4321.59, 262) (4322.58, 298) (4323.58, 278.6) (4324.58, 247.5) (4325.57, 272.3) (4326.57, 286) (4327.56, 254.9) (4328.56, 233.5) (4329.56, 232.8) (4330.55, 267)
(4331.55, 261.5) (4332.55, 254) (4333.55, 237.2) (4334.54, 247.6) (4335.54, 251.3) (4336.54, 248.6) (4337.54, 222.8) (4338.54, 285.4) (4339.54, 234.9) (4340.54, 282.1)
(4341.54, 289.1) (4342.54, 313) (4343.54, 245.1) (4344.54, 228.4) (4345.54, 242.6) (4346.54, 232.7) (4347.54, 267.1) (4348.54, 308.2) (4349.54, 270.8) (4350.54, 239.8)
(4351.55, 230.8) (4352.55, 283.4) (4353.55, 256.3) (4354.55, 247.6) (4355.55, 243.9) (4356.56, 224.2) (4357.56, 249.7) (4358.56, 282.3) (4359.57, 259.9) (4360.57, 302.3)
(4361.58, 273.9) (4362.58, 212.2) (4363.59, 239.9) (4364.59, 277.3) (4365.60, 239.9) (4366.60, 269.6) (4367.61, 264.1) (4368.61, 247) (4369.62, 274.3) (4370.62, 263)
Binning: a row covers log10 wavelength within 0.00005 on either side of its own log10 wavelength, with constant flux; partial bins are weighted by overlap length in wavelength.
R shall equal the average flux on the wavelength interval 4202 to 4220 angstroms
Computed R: 251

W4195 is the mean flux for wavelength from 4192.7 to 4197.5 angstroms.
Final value 258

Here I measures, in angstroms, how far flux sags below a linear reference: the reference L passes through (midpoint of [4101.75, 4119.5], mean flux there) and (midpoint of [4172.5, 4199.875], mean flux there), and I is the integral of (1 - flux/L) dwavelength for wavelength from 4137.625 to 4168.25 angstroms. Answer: 0.5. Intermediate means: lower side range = 249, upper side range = 246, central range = 243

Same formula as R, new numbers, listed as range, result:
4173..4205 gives 246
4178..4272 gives 254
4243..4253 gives 245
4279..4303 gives 250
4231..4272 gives 259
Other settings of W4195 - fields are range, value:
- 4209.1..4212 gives 243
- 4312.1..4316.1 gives 268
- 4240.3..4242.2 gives 255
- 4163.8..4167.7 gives 223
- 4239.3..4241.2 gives 255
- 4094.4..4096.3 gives 250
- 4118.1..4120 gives 285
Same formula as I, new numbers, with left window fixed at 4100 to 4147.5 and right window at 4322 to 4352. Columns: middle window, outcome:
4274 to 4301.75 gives 0.75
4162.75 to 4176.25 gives 1.26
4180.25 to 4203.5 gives 0.61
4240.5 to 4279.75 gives -0.55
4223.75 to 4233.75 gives -0.14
